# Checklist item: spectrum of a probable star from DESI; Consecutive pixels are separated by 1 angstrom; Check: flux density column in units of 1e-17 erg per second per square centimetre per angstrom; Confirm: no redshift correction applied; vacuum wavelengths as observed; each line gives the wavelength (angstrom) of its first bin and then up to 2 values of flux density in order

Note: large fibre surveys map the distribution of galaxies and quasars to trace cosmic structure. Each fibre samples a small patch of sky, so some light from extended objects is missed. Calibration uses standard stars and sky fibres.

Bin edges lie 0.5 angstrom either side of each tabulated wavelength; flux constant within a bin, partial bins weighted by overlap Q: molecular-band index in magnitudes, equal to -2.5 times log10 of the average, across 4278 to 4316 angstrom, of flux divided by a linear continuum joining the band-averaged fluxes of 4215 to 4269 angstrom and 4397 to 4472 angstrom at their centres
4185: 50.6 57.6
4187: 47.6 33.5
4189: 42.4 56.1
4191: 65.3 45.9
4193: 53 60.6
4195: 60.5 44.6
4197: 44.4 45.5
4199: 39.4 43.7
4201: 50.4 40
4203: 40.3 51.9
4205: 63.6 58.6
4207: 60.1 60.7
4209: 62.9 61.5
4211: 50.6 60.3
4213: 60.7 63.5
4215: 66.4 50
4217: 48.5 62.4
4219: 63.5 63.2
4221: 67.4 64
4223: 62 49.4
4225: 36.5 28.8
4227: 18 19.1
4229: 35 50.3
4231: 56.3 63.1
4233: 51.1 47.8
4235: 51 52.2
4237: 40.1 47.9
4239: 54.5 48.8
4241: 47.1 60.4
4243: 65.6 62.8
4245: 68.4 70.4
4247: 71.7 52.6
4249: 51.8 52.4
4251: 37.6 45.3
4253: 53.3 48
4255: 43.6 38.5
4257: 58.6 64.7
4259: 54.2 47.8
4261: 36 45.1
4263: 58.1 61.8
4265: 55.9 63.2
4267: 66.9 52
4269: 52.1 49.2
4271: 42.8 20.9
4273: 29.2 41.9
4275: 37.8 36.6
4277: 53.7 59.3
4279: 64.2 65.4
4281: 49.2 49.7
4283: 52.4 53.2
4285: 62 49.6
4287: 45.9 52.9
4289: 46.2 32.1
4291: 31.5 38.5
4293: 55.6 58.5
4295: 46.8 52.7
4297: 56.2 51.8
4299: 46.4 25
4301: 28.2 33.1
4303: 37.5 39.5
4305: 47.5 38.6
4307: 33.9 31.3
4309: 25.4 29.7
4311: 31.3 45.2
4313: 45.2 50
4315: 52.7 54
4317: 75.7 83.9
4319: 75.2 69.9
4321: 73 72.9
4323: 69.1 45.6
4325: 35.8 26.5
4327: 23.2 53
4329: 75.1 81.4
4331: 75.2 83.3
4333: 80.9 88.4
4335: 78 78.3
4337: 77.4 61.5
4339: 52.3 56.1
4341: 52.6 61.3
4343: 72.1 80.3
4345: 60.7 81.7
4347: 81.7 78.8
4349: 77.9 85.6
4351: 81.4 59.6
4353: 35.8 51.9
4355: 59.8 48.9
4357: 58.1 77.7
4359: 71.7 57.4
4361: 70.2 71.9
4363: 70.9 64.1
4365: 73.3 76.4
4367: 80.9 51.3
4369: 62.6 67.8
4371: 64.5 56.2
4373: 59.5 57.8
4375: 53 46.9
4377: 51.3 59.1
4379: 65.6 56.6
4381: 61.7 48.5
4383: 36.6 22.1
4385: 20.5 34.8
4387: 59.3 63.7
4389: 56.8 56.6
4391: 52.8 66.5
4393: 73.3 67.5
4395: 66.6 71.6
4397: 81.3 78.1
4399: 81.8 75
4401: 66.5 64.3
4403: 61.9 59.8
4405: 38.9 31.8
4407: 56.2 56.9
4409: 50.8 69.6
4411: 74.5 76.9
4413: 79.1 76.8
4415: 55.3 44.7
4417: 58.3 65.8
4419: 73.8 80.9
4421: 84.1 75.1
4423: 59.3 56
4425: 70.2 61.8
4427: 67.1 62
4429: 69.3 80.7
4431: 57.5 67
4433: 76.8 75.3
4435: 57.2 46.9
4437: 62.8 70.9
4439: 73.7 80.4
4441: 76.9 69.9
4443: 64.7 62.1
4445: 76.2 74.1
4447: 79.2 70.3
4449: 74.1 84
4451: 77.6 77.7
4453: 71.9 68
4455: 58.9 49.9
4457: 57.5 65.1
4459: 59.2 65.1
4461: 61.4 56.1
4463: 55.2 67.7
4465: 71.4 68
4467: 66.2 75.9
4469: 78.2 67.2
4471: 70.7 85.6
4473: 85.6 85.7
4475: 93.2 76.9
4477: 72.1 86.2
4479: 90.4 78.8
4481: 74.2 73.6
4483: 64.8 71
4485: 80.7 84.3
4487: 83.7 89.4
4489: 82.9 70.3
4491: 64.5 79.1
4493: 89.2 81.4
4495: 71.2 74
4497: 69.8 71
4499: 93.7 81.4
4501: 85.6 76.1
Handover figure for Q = 0.24 mag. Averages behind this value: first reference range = 52.3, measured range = 45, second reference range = 67.1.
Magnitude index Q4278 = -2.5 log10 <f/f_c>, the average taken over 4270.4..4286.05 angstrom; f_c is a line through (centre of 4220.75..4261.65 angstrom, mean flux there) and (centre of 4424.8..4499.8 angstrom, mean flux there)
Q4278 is 0.13 mag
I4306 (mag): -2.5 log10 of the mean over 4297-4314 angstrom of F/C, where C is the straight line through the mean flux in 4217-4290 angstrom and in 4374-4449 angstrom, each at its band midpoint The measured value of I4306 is 0.41 mag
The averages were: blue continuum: 51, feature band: 37.8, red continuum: 63.3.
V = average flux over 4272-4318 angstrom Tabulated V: 45.6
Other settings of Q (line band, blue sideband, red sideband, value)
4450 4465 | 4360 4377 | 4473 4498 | 0.16 mag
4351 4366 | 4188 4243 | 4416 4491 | 0.00 mag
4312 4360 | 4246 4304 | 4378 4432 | -0.18 mag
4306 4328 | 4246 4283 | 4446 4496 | 0.14 mag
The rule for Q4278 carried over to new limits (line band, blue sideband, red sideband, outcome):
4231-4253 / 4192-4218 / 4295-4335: -0.02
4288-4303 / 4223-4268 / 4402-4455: 0.27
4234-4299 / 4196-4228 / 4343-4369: 0.14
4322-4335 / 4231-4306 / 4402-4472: -0.12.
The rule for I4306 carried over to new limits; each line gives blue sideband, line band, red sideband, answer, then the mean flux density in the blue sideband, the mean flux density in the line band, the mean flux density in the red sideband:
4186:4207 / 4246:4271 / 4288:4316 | -0.17 mag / 49.8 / 52.7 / 41.6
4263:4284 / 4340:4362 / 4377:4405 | -0.19 mag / 50.5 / 66.8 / 59.1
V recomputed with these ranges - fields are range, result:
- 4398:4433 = 65.3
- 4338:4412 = 61.9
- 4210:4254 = 52.9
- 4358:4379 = 63.7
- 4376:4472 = 64.5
